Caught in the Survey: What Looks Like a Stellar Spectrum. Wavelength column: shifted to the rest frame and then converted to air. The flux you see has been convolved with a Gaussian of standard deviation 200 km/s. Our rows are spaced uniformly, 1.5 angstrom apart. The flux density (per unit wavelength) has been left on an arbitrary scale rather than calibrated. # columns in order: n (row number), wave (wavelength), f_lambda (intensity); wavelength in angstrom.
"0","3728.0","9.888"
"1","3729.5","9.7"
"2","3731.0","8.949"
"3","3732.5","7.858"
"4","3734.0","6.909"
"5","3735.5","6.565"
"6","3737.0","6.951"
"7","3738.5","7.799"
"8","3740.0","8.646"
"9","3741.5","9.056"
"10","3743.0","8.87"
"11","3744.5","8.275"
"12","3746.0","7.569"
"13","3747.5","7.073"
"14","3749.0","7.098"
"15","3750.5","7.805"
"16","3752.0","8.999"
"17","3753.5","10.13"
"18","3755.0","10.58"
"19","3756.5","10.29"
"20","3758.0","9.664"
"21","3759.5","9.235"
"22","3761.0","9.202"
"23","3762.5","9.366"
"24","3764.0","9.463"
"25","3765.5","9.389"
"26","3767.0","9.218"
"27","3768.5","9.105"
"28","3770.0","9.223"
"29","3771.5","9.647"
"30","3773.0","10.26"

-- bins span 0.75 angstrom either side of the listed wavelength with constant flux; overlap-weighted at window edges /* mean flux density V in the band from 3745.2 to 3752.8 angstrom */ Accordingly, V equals 7.73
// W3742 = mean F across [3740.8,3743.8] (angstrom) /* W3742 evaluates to 8.95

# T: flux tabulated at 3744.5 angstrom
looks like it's 8.275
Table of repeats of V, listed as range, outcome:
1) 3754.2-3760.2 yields 9.95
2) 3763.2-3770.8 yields 9.28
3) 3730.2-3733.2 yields 8.43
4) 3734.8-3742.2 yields 7.8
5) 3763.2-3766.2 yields 9.43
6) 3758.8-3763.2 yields 9.27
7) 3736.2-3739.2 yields 7.35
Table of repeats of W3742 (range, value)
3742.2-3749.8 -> 7.79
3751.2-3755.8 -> 9.88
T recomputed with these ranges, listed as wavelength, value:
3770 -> 9.223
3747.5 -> 7.073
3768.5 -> 9.105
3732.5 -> 7.858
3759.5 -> 9.235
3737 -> 6.951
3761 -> 9.202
